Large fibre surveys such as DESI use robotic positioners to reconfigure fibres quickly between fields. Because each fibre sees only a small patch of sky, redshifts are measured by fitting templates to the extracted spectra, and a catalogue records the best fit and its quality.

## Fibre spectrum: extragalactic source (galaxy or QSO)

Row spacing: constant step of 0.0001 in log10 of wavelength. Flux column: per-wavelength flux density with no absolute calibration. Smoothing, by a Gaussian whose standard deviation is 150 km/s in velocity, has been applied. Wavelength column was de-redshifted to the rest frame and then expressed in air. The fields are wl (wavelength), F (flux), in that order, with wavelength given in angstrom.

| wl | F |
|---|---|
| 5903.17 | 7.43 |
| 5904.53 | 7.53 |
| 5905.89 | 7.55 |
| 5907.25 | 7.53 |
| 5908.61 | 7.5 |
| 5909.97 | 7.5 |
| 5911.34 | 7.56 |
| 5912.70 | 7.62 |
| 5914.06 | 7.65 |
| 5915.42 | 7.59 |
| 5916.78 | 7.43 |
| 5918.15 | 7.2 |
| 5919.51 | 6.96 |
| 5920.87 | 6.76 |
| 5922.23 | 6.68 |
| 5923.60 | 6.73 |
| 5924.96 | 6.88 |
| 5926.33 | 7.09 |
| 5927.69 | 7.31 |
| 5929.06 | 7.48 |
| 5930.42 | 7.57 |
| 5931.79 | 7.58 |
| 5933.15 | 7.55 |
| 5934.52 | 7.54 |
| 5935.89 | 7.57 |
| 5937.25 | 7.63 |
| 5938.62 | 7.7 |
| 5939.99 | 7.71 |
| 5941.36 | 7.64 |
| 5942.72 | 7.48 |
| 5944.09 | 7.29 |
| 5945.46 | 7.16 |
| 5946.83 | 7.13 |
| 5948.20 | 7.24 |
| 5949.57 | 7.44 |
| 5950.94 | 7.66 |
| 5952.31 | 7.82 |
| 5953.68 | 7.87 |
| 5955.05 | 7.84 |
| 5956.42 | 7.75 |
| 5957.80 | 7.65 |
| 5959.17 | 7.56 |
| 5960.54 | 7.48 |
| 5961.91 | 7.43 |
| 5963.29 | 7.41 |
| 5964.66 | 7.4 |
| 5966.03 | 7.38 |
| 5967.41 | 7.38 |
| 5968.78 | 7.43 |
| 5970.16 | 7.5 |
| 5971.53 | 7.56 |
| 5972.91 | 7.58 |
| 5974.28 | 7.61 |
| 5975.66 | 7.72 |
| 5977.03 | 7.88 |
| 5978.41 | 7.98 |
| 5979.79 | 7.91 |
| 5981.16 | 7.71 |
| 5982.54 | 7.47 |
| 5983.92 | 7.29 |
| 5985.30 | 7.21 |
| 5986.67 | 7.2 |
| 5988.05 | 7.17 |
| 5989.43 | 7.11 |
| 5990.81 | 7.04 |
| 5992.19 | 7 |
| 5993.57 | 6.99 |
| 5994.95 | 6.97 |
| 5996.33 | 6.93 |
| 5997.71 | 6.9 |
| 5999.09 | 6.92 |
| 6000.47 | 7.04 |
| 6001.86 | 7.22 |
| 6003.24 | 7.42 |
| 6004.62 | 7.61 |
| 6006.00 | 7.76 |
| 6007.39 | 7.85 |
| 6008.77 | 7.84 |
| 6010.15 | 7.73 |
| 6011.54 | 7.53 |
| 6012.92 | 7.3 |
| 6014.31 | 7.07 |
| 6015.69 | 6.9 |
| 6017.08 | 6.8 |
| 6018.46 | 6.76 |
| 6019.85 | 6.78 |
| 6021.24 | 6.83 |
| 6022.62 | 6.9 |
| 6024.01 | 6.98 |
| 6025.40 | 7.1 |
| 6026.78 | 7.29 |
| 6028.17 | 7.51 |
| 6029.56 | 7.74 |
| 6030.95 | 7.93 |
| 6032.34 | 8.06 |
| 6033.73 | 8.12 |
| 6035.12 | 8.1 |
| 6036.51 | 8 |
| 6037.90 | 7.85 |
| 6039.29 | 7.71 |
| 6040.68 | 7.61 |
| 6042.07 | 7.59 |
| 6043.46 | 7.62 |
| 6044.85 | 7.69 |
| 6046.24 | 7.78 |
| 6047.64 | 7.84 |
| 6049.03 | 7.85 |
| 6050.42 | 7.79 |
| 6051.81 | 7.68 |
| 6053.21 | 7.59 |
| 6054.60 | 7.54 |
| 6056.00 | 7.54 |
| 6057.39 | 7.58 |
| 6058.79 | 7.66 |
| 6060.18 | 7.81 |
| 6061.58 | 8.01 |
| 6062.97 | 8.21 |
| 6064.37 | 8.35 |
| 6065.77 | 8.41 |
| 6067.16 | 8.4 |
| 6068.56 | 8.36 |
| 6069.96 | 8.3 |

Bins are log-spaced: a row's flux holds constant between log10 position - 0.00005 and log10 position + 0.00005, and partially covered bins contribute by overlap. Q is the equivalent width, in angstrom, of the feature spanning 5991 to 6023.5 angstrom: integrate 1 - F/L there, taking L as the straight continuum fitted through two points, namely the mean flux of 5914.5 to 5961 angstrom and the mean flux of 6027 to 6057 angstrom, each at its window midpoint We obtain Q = 2.0 angstrom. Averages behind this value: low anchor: 7.41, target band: 7.17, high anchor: 7.76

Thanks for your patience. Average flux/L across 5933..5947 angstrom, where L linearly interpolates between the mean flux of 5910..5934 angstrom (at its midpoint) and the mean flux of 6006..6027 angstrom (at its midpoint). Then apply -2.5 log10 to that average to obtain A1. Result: -0.035 mag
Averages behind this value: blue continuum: 7.28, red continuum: 7.19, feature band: 7.5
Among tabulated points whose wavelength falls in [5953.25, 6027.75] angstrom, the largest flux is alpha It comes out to 7.98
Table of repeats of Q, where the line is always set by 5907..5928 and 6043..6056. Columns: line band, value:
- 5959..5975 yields -0.13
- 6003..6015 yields -0.02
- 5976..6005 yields 0.81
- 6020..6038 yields 0.22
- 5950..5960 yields -0.48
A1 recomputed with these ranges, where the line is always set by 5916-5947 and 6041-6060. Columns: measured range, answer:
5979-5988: 0.00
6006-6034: 0.03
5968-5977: -0.02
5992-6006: 0.06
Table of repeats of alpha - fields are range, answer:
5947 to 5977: 7.87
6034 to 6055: 8.1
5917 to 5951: 7.71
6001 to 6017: 7.85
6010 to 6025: 7.73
